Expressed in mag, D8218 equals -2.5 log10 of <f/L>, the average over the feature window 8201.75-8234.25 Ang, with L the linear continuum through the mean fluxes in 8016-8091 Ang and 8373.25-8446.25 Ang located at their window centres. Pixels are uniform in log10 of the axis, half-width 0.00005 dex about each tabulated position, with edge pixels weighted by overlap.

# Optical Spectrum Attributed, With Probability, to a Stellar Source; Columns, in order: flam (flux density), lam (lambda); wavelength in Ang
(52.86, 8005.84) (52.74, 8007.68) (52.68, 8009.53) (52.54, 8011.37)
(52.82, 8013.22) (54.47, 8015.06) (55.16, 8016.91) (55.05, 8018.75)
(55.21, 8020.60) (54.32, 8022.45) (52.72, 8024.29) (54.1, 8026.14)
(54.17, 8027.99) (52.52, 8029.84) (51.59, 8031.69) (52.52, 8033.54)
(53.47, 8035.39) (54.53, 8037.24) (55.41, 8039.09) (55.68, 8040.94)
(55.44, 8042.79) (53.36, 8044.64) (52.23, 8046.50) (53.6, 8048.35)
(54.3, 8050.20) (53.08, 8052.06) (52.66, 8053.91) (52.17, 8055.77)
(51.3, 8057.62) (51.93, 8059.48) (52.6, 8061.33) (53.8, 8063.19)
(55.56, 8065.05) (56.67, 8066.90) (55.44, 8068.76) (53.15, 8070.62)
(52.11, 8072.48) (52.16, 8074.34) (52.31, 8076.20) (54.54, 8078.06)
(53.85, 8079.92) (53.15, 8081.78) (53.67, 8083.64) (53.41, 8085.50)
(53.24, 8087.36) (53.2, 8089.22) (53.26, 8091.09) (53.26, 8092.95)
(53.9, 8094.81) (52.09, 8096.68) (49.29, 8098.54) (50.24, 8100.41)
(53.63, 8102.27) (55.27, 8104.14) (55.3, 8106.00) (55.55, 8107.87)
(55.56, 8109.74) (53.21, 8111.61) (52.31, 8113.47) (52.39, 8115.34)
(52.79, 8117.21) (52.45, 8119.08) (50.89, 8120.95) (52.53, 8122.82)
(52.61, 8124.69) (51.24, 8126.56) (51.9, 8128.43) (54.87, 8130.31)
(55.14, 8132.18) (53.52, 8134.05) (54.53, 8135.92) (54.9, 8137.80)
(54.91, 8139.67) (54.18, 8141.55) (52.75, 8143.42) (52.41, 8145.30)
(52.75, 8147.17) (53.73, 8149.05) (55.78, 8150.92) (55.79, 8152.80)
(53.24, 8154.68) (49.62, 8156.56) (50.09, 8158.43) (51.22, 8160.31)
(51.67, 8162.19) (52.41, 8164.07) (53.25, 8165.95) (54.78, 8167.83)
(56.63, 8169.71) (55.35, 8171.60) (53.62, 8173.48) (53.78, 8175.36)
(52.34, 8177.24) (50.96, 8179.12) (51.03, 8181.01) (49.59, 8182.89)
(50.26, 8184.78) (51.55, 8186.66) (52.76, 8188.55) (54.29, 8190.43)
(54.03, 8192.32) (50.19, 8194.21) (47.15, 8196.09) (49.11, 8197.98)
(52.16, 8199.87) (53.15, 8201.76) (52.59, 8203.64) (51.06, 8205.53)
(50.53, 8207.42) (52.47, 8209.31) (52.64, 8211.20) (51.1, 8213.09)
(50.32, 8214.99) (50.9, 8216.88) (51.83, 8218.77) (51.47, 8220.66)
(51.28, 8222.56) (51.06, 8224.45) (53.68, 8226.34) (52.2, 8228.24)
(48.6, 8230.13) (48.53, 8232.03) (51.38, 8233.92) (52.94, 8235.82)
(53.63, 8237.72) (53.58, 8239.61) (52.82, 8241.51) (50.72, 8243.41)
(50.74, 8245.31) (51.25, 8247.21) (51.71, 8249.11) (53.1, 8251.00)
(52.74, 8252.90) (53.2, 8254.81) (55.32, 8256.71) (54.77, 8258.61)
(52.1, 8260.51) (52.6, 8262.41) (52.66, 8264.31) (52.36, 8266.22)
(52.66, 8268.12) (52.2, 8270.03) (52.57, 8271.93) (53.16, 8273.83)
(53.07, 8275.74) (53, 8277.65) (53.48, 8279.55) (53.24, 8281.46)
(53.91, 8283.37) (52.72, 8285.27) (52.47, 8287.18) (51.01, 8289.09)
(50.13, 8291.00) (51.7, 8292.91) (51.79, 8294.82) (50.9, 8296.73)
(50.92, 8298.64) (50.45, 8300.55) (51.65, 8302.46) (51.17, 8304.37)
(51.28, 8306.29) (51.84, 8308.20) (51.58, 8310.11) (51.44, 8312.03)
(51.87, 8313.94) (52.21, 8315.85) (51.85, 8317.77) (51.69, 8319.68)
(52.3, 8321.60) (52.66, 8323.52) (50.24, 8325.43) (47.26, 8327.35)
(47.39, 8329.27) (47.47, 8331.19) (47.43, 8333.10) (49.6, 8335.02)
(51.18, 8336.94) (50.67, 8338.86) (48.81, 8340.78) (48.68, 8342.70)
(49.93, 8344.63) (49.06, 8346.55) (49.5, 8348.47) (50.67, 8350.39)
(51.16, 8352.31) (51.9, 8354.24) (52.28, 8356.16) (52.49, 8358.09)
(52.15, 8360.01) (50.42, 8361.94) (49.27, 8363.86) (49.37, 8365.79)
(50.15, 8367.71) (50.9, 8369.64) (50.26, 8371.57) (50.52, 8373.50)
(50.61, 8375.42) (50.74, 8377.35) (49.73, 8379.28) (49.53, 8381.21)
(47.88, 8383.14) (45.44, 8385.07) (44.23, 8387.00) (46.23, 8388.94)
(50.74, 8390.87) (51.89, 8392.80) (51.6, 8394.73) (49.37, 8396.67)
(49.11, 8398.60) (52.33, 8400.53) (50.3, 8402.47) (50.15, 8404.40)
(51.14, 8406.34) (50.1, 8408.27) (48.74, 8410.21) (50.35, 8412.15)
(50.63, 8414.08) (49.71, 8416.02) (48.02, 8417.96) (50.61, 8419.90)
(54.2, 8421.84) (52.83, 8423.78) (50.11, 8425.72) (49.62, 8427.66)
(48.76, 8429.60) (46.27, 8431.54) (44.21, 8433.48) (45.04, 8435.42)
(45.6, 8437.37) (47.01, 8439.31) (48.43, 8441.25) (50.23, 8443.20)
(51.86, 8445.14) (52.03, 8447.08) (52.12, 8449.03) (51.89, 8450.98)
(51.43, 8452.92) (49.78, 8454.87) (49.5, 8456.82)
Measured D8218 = 0.01 mag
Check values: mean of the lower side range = 53.6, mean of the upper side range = 49.3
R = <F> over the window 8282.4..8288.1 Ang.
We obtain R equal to 53.1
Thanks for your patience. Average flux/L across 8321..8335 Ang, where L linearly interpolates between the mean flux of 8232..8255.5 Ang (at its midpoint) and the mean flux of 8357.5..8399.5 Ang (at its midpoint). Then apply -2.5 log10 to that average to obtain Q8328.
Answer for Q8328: 0.03 mag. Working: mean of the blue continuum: 52.1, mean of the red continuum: 49.6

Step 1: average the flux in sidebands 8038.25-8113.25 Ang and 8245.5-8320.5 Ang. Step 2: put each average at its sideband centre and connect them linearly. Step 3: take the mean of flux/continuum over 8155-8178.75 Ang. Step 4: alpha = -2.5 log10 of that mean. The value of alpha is 0.001 mag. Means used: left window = 53.5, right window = 52.2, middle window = 52.9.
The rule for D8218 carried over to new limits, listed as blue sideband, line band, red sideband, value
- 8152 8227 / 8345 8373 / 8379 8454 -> -0.012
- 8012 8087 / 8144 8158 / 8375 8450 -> -0.015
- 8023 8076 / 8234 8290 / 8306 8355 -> -0.034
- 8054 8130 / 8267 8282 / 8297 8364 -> -0.036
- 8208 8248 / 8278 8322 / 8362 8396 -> -0.028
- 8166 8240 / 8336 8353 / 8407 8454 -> 0.011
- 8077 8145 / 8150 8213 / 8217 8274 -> 0.010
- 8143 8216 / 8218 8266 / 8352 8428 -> -0.011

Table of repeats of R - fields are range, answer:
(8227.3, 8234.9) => 50.2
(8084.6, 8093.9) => 53.3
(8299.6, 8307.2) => 51.1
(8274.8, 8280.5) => 53.2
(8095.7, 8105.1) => 52.1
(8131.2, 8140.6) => 54.6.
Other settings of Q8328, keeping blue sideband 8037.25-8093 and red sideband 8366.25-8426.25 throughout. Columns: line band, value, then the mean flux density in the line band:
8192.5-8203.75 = 0.027 mag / 50.8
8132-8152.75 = -0.028 mag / 54.1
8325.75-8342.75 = 0.040 mag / 48.8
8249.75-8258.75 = -0.045 mag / 53.7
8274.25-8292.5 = -0.028 mag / 52.5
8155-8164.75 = 0.029 mag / 51.1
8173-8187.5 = 0.015 mag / 51.6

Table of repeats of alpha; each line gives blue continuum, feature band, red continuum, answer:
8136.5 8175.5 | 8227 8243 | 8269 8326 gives 0.02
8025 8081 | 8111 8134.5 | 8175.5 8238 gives 0.00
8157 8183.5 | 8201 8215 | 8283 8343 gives 0.01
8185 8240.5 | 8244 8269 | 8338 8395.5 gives -0.03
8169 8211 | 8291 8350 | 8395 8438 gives 0.00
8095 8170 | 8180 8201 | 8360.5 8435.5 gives 0.03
